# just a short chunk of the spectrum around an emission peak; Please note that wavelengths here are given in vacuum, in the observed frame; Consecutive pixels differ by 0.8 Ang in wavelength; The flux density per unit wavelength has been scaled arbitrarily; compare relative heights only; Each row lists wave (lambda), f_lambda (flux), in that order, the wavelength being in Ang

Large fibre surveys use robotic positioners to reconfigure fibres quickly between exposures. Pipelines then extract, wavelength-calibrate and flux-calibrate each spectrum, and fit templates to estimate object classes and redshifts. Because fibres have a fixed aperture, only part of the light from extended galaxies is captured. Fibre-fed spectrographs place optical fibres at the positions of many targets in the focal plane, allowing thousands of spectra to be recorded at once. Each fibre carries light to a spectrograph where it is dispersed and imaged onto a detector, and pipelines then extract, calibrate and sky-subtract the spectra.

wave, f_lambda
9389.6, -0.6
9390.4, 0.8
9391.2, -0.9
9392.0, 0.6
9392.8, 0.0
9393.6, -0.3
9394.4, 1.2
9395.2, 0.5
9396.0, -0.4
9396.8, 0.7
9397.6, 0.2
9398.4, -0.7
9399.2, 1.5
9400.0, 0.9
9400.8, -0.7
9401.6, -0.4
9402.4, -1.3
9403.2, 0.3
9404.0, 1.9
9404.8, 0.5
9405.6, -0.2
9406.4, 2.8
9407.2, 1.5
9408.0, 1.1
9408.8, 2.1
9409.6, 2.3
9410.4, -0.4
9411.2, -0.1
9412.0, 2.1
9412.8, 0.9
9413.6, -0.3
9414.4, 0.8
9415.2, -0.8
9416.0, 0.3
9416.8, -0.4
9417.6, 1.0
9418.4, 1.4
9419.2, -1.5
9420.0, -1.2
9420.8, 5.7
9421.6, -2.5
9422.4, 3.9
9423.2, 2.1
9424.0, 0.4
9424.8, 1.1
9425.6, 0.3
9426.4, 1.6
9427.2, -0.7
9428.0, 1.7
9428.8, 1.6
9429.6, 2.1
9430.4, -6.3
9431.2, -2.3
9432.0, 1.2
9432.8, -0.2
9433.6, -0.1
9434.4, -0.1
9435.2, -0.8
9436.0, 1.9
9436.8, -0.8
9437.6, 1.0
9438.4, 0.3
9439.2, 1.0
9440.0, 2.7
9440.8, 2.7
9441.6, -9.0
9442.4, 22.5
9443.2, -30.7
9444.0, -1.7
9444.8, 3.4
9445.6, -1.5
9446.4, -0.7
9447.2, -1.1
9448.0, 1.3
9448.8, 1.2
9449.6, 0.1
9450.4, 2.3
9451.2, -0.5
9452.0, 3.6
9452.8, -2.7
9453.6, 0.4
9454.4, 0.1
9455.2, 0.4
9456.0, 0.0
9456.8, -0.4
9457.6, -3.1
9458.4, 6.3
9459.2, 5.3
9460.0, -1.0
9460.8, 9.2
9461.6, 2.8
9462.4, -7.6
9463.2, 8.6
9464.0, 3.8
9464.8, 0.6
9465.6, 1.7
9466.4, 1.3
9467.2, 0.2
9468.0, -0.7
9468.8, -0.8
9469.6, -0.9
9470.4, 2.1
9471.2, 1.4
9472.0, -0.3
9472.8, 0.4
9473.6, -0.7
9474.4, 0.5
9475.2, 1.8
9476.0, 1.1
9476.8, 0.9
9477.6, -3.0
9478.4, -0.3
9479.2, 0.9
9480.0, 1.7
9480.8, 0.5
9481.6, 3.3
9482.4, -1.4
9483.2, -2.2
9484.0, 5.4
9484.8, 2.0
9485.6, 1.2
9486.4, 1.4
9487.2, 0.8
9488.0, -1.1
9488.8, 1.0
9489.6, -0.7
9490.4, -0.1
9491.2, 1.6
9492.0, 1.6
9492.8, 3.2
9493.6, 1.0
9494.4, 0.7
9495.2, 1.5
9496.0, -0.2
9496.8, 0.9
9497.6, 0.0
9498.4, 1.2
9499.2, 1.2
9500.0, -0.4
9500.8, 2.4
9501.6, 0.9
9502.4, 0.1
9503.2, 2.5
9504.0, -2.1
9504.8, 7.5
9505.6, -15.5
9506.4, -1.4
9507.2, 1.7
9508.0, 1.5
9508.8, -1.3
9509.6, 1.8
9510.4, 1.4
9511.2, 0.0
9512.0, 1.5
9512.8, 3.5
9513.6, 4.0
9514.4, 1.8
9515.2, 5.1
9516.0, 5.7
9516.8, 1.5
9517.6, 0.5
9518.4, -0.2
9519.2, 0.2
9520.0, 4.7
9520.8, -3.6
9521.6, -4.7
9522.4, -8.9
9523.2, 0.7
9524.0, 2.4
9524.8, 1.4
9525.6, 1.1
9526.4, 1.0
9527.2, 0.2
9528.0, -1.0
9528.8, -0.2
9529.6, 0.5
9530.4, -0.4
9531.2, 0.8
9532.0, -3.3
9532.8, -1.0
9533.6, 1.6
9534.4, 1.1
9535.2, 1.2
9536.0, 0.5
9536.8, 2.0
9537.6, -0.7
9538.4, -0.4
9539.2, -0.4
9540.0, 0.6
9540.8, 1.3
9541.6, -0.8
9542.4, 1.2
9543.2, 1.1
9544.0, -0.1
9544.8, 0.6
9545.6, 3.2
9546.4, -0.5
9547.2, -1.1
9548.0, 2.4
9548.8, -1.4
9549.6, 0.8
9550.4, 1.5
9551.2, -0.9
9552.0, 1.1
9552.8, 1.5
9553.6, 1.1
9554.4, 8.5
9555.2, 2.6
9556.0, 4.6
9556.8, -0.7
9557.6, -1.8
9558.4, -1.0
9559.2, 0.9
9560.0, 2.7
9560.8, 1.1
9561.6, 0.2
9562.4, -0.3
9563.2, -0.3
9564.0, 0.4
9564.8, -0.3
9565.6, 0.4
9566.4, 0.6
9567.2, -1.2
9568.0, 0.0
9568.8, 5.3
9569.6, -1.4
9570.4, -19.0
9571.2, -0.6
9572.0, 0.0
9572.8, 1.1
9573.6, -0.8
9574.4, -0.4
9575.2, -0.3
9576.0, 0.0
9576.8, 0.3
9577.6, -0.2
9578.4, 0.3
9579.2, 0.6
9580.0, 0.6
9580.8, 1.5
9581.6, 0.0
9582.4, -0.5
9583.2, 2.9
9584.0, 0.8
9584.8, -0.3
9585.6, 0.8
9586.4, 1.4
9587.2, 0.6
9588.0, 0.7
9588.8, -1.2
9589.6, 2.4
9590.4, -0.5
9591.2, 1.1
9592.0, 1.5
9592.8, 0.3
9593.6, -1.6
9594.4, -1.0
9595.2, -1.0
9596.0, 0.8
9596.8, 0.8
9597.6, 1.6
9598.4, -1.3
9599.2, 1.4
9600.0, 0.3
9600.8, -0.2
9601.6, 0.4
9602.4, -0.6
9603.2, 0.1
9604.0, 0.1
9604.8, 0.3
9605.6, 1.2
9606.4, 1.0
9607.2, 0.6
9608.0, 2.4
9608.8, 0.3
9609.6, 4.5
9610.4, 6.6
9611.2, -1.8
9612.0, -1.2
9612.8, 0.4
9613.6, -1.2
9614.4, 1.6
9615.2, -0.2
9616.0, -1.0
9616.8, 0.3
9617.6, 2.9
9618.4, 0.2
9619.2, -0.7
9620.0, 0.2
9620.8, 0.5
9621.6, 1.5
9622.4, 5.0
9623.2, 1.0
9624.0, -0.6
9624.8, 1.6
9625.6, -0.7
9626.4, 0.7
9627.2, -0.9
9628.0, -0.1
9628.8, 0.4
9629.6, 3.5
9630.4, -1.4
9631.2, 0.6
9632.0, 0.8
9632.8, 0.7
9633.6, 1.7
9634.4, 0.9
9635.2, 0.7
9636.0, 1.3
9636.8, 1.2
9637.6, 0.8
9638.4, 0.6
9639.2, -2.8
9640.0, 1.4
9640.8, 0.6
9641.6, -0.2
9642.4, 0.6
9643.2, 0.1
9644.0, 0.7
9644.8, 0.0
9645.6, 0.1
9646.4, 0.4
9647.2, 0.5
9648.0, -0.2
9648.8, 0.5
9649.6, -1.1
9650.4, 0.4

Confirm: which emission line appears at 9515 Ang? H-beta 4861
